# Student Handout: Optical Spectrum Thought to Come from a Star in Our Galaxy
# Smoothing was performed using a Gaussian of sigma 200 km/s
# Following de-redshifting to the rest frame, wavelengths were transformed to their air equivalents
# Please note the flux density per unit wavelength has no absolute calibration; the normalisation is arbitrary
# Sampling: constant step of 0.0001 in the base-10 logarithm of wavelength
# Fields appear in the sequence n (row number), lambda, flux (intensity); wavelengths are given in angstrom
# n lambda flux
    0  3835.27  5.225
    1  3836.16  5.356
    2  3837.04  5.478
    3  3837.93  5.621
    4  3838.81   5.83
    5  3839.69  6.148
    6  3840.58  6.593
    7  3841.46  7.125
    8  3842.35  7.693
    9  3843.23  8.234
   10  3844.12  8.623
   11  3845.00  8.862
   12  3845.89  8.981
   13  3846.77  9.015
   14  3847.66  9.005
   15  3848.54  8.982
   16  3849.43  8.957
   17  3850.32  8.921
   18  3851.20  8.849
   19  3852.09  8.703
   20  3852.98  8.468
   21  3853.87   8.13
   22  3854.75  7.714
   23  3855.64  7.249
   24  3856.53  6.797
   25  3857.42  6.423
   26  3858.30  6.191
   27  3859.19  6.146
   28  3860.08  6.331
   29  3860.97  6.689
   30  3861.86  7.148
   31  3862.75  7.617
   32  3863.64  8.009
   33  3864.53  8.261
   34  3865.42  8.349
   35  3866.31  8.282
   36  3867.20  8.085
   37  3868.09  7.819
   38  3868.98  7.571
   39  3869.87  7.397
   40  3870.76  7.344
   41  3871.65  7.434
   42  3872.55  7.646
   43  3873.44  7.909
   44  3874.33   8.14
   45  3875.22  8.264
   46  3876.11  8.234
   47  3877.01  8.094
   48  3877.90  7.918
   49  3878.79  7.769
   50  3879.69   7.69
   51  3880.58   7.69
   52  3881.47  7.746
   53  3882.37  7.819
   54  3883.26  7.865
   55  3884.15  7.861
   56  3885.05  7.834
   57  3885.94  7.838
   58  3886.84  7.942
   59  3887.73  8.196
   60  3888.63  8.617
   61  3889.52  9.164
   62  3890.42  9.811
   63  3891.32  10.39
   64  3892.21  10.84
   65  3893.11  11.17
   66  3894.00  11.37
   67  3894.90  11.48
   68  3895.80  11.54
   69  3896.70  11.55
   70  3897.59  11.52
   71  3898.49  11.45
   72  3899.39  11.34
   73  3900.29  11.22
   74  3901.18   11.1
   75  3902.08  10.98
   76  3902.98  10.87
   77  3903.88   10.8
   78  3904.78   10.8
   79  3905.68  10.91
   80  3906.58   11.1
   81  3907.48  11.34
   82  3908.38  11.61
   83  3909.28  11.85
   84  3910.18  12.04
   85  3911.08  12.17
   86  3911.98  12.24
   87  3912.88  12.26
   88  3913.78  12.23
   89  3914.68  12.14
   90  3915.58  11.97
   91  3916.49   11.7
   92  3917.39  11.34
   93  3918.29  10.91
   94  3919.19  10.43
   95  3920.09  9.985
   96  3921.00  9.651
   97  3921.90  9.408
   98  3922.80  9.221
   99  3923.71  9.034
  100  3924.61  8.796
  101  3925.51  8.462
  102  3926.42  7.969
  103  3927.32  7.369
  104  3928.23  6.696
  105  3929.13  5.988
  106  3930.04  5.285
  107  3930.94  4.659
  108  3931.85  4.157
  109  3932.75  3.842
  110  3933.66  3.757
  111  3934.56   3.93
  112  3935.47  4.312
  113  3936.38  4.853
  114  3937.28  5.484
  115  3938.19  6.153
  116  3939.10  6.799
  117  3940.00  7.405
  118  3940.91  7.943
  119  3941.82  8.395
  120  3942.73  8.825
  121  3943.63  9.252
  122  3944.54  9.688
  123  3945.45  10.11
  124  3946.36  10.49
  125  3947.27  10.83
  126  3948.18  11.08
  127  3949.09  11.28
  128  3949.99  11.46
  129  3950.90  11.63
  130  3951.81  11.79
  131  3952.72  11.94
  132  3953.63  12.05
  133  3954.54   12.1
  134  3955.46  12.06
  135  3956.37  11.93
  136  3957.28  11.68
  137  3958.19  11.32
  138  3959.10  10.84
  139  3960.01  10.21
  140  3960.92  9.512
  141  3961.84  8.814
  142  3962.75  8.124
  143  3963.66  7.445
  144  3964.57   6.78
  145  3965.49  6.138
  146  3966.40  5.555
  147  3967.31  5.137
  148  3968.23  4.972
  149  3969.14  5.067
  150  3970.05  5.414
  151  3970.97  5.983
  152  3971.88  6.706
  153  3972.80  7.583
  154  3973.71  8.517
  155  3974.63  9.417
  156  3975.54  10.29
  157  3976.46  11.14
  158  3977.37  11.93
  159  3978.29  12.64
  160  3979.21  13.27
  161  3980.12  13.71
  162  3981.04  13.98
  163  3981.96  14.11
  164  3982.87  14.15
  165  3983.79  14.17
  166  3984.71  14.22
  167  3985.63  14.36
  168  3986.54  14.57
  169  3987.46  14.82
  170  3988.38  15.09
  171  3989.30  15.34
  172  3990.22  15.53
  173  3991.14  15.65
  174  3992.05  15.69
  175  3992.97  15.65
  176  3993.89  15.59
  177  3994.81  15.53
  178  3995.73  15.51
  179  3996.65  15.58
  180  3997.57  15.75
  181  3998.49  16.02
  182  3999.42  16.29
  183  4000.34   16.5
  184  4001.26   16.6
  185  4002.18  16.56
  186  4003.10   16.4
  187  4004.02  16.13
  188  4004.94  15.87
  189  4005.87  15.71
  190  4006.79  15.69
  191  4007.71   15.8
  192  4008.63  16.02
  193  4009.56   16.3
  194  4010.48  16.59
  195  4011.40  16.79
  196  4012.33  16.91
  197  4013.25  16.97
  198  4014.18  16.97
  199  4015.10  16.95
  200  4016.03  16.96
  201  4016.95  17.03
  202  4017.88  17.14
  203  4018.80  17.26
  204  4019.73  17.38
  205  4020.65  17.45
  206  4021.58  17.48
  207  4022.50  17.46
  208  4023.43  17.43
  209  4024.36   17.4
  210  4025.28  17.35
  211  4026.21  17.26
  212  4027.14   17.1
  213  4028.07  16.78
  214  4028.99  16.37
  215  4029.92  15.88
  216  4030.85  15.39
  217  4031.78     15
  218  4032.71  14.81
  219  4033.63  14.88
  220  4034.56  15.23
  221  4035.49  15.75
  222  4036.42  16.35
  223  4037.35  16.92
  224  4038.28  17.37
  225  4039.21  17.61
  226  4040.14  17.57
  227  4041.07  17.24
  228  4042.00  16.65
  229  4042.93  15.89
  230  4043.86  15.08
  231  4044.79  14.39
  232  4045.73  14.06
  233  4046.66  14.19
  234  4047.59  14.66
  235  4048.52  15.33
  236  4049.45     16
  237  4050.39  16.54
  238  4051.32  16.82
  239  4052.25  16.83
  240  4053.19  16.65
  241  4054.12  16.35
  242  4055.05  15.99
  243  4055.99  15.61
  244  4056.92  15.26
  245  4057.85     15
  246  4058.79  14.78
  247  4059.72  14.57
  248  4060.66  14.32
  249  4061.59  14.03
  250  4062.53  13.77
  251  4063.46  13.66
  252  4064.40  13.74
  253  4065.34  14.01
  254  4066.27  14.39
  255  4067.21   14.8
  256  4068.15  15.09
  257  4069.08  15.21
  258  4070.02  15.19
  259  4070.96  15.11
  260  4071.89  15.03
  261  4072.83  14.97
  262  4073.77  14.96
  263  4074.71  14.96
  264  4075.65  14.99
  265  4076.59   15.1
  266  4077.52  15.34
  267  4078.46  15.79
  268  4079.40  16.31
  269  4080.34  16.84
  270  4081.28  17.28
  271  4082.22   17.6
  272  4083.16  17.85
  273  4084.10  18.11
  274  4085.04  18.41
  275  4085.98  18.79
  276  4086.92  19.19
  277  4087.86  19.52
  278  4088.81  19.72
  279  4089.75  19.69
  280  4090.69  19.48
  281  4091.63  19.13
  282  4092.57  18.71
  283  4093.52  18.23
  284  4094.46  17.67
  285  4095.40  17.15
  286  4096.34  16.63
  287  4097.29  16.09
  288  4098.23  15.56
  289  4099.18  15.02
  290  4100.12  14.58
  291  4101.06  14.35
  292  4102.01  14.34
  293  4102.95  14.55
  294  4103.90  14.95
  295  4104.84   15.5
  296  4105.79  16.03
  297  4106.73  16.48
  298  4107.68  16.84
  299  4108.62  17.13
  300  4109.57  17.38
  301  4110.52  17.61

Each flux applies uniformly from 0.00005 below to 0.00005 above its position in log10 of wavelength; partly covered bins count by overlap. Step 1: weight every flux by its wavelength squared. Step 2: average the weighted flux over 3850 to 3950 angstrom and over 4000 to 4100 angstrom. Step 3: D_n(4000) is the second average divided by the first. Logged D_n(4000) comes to 2.0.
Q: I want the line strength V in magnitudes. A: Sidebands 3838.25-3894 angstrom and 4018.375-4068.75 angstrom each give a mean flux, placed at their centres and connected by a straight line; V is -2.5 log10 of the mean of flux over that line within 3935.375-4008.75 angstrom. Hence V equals 0.11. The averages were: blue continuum 8.03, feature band 11.6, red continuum 15.8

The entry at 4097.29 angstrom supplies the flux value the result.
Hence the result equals 16.09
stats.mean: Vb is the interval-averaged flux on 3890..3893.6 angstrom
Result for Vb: 10.6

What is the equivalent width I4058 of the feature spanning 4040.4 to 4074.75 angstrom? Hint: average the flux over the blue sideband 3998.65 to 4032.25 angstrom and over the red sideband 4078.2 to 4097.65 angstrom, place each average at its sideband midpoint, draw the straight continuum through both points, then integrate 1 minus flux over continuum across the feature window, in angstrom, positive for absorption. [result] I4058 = 4.45 angstrom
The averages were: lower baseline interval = 16.6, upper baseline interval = 18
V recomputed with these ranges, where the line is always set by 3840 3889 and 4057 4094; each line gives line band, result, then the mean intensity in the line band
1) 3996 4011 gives -0.20 mag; 16.1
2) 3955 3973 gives 0.41 mag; 8.07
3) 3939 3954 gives 0.10 mag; 10.1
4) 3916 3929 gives 0.10 mag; 9.27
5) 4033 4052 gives -0.07 mag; 15.9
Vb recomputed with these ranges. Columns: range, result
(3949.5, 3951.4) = 11.6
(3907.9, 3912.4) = 12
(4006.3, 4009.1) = 15.8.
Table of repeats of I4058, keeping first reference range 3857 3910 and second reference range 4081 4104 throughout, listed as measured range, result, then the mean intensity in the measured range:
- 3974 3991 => -0.66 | 13.5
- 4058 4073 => 1.59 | 14.5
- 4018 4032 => -2.16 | 16.9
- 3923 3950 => 9.03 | 7.43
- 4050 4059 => -0.11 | 16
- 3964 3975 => 5.32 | 6.43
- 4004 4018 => -2.37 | 16.5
